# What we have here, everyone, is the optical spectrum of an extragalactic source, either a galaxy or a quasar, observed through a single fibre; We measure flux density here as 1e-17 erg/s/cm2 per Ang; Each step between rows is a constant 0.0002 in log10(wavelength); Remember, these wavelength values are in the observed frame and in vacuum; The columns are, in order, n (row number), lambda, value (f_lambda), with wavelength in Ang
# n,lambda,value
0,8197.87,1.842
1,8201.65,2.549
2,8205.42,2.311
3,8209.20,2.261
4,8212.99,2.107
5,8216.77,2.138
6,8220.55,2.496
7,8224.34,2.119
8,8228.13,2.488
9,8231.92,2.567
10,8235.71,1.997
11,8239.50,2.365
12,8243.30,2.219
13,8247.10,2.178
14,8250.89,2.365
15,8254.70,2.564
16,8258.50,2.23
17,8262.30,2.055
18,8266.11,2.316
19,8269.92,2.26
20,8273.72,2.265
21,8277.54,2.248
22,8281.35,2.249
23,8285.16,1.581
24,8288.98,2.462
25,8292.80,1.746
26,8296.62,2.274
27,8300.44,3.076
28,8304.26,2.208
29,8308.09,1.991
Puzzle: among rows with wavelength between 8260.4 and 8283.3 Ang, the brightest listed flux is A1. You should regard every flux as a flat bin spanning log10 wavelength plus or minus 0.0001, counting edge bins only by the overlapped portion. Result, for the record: 2.316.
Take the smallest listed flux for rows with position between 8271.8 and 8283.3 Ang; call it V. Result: 2.248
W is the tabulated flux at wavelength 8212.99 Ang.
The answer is 2.107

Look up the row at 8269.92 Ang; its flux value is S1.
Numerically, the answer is 2.26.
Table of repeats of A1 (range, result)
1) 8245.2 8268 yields 2.564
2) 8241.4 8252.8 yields 2.365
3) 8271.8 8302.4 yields 3.076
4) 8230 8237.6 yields 2.567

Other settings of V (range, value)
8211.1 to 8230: 2.107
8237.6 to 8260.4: 2.178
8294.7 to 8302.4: 2.274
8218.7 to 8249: 1.997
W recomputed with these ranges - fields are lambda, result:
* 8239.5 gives 2.365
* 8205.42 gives 2.311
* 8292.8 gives 1.746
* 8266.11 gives 2.316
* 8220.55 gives 2.496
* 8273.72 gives 2.265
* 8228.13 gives 2.488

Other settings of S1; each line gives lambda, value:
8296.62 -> 2.274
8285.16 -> 1.581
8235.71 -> 1.997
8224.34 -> 2.119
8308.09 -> 1.991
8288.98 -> 2.462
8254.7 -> 2.564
